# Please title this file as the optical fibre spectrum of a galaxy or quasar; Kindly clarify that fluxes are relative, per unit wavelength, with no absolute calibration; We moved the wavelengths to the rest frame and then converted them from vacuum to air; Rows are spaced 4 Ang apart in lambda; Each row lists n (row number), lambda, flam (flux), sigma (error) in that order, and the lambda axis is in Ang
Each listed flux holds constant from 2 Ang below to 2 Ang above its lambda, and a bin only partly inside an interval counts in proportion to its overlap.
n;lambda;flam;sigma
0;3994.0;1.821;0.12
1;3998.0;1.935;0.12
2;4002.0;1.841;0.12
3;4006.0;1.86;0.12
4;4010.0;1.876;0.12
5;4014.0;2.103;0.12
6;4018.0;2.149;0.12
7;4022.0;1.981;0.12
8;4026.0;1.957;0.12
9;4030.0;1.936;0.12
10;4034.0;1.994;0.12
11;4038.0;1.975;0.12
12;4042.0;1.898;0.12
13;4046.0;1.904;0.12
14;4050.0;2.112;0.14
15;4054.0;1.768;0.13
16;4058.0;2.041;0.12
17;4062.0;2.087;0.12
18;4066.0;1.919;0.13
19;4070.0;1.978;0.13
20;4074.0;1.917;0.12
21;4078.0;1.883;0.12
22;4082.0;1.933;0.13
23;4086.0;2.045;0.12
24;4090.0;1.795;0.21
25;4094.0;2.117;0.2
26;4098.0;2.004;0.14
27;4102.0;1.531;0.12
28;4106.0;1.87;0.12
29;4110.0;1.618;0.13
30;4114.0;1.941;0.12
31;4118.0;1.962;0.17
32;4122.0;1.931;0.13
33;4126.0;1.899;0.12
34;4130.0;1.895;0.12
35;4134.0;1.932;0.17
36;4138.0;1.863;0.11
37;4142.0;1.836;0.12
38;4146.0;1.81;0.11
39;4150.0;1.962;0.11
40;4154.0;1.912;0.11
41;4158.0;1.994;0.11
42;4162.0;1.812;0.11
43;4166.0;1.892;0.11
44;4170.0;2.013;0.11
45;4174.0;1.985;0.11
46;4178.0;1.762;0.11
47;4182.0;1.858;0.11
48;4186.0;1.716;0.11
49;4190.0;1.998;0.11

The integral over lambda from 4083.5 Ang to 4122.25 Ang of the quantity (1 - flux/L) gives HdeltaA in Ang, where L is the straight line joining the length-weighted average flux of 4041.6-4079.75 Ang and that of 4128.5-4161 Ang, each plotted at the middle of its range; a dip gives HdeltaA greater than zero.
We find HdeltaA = 0.92 Ang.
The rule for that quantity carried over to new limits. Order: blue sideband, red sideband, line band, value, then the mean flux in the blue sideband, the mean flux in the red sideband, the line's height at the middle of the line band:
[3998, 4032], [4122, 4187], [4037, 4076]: -0.4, 1.96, 1.89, 1.94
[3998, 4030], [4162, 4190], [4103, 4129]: 0.7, 1.96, 1.88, 1.91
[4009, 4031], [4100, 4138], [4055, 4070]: -0.4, 2.01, 1.84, 1.94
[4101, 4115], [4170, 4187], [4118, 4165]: -2.7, 1.74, 1.86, 1.8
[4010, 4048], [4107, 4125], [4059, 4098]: -1.1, 1.98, 1.87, 1.92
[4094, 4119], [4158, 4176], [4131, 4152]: 0.1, 1.84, 1.93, 1.89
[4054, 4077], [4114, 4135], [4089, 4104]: 0.6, 1.96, 1.93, 1.94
